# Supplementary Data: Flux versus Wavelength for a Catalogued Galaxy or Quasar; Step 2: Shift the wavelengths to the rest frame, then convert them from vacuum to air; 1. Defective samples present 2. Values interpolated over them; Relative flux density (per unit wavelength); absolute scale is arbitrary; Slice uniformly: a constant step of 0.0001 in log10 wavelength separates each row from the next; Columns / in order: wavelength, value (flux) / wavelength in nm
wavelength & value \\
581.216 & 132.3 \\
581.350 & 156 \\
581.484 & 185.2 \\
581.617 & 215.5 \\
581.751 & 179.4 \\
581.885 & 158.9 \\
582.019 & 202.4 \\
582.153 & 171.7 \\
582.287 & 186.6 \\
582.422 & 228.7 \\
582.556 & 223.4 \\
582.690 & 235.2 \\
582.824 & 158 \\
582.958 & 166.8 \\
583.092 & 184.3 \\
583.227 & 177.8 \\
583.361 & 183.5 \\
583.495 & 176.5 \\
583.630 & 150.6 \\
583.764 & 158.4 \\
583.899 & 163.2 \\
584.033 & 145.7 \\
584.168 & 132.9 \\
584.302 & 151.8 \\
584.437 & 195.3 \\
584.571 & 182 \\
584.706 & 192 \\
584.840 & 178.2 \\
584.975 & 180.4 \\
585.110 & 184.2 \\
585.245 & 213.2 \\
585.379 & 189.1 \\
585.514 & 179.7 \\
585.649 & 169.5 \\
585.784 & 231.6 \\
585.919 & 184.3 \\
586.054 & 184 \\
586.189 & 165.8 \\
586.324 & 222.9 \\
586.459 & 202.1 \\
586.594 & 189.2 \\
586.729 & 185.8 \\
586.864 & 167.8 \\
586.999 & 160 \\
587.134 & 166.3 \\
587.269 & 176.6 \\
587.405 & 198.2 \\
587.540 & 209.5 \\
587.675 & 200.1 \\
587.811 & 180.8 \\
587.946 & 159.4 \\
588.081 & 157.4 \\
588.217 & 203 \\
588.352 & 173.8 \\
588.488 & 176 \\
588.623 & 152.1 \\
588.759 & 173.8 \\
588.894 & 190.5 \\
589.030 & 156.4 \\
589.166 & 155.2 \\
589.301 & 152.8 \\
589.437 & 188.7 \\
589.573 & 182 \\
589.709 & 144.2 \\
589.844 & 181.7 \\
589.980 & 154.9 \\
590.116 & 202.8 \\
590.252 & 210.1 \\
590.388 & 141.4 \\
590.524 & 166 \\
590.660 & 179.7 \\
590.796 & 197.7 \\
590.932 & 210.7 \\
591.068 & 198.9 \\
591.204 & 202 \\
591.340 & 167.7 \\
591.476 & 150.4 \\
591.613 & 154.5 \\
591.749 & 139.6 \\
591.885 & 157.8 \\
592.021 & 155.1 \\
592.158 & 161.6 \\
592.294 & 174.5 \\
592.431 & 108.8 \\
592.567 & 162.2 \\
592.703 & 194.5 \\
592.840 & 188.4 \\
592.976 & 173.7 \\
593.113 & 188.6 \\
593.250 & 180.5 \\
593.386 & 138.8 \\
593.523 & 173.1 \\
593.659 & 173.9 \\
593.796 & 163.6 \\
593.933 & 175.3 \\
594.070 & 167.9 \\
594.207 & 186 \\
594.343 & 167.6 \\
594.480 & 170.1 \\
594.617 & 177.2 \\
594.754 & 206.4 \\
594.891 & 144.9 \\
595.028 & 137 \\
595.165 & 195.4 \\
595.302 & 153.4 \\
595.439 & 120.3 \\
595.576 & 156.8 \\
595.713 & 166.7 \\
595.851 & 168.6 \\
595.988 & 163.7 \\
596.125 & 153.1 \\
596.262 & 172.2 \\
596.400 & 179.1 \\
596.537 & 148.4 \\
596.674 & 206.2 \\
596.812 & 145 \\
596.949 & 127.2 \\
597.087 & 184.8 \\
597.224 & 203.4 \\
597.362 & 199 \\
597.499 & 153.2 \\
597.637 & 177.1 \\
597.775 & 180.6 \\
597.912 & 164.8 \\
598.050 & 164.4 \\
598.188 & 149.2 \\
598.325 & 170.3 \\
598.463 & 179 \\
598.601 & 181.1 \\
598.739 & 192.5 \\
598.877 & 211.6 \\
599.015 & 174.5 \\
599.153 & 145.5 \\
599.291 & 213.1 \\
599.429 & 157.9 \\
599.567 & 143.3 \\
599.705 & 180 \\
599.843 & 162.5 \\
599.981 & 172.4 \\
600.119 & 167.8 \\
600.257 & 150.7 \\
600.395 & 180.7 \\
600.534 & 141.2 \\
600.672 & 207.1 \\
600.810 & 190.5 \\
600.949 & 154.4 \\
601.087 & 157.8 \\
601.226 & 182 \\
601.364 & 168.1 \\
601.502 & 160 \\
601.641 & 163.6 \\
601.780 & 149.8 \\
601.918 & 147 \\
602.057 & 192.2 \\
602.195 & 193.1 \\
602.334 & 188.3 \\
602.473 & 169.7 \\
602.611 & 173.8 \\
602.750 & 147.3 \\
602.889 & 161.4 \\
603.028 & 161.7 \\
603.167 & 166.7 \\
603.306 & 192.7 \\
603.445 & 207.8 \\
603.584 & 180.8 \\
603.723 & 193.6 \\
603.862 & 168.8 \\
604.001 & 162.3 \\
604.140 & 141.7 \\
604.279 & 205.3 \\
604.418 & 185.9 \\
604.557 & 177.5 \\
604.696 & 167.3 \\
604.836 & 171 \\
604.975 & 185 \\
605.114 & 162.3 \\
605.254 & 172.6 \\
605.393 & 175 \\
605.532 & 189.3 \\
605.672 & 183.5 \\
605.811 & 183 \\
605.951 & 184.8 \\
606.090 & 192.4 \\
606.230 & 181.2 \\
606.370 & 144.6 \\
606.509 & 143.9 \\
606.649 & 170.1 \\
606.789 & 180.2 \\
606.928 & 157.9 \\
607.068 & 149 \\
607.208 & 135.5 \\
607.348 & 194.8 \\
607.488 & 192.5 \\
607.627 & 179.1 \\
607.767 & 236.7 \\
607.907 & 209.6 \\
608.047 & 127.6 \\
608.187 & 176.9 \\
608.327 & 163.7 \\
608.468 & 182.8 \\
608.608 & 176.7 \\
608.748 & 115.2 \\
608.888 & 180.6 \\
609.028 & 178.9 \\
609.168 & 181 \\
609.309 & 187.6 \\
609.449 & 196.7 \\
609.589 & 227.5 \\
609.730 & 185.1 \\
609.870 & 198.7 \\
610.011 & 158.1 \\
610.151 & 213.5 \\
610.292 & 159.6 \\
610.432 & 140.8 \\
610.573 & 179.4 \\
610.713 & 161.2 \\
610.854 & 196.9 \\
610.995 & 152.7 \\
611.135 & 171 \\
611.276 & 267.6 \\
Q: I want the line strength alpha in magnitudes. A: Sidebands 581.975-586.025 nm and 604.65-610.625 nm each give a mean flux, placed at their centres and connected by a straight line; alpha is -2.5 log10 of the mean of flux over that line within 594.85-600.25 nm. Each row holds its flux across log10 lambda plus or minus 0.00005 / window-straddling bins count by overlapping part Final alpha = 0.07 mag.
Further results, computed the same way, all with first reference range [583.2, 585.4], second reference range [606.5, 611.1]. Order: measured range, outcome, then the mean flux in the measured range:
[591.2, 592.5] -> 0.127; 155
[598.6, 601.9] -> 0.028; 171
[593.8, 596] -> 0.054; 166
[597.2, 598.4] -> 0.015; 172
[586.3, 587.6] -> -0.077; 187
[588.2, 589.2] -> 0.014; 172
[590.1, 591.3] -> -0.088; 189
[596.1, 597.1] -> 0.070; 164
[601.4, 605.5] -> 0.012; 173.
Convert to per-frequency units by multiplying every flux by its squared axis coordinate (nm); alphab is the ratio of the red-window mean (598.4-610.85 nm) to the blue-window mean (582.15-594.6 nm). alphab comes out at 1.0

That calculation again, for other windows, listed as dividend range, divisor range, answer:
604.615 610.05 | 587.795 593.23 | 1.09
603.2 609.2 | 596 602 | 1.06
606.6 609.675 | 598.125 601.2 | 1.06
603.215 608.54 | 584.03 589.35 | 1.05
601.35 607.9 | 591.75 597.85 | 1.08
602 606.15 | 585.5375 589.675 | 1.04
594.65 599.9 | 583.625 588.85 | 0.98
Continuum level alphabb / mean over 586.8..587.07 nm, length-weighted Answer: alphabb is 164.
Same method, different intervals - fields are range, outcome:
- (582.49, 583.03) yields 196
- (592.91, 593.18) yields 181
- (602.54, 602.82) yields 161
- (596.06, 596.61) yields 164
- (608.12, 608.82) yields 163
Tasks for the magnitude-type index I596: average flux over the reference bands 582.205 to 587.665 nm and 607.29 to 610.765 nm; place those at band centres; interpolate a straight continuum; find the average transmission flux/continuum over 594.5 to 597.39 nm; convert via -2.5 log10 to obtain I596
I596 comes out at 0.10 mag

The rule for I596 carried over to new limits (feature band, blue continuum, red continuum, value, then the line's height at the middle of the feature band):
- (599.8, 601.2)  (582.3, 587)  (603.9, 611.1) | 0.06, 178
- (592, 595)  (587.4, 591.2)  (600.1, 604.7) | 0.04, 177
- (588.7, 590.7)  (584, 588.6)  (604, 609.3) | 0.05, 181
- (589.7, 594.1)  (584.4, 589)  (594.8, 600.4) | 0.03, 177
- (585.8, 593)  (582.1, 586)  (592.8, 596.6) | -0.01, 175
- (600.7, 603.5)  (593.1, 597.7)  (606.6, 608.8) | -0.01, 170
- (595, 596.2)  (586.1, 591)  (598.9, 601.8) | 0.10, 173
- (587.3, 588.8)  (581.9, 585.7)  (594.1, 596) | -0.03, 175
